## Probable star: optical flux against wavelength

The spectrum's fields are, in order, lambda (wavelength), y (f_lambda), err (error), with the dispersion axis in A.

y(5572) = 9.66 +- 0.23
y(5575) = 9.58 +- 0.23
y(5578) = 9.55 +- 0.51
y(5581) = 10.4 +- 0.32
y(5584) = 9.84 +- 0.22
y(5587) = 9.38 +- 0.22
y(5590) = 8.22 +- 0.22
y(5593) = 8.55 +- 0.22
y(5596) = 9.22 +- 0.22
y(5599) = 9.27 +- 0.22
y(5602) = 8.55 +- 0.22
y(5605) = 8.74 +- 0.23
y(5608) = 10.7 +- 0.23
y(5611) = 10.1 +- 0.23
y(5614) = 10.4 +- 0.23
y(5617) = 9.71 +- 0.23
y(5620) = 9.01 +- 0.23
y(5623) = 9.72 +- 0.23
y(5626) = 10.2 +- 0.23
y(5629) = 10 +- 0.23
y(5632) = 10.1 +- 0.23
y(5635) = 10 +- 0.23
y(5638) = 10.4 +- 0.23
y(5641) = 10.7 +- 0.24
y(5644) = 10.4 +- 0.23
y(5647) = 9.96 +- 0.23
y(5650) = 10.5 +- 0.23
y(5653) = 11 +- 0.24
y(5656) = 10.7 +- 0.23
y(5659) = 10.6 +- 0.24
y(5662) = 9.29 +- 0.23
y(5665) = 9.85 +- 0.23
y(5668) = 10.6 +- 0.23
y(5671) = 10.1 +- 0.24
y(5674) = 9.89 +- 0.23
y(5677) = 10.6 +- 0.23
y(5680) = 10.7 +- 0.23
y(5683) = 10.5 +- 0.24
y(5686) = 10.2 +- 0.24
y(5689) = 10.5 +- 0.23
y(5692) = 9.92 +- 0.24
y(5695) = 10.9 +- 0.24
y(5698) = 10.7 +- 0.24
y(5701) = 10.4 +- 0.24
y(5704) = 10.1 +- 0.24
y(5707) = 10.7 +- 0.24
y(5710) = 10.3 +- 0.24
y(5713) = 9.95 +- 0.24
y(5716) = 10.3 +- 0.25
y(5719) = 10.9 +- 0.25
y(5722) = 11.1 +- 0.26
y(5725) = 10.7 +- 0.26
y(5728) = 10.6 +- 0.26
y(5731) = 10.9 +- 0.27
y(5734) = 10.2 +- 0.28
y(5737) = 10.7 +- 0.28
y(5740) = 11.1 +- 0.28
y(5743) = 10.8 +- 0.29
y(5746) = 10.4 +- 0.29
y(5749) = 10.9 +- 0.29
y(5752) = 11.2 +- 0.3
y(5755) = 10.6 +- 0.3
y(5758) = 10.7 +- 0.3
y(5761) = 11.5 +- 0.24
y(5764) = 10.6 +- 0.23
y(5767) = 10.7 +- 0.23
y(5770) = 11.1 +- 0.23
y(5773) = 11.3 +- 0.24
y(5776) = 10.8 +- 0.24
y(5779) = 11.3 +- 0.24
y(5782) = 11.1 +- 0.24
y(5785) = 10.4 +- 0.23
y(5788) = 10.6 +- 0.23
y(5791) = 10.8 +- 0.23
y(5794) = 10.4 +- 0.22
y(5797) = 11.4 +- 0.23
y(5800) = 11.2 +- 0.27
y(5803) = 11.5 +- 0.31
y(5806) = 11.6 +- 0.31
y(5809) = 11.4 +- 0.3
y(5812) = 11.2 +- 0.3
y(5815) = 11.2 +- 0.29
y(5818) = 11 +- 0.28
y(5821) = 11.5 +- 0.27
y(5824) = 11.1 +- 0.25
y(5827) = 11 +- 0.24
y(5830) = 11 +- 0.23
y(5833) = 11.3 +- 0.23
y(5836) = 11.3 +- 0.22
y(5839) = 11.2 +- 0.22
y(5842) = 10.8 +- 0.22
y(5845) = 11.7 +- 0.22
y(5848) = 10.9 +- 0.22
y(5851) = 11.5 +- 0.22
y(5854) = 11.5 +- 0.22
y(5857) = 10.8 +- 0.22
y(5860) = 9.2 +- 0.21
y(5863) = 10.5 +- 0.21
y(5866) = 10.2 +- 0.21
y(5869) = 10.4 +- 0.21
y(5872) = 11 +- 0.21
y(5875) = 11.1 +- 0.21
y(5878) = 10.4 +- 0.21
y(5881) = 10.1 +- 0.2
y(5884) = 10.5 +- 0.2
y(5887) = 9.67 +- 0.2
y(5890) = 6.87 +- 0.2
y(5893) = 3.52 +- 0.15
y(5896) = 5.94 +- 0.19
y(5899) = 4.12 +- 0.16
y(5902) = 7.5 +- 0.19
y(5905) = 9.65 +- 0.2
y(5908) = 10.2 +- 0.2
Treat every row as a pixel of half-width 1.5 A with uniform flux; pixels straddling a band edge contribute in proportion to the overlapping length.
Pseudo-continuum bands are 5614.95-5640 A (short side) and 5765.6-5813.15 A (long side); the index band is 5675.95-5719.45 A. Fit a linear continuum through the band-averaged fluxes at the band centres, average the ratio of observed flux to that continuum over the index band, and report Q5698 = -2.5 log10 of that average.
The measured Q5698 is -0.002 mag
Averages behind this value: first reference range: 9.92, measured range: 10.4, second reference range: 11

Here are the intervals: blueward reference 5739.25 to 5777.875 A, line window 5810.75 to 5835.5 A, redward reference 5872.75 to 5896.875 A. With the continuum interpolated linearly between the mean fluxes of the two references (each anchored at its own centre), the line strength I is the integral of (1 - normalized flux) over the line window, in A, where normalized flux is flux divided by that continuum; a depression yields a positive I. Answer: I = -3.6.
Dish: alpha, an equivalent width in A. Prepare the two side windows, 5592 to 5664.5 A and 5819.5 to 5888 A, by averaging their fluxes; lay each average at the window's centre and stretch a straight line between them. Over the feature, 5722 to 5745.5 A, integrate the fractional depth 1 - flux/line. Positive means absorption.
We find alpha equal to -0.9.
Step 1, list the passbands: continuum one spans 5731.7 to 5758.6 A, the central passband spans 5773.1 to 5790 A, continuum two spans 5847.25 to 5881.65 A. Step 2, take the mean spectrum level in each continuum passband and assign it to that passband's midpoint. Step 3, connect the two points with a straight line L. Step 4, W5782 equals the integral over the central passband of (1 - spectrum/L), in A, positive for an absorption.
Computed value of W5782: -0.3 A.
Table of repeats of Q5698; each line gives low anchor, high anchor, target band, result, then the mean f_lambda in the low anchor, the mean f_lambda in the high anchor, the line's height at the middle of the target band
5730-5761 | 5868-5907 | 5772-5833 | -0.13 mag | 10.8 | 8.52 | 9.87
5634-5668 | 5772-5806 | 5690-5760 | 0.01 mag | 10.3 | 11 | 10.7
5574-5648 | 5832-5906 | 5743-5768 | -0.12 mag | 9.71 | 9.66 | 9.68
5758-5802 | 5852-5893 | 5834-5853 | -0.10 mag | 10.9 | 9.95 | 10.3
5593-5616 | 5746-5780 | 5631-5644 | -0.06 mag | 9.51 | 10.9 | 9.8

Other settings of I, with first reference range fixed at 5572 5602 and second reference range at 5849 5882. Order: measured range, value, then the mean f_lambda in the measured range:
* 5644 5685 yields -2.8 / 10.3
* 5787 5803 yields -1.0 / 10.9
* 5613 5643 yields -1.6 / 10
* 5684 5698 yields -0.9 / 10.4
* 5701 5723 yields -1.2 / 10.5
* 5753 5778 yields -1.9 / 10.9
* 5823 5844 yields -1.3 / 11.1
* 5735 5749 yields -1.0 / 10.7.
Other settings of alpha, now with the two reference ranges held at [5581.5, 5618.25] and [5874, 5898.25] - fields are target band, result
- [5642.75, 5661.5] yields -2.54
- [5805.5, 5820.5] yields -4.66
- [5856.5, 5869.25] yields -2.64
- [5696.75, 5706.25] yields -1.46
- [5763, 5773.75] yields -2.62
